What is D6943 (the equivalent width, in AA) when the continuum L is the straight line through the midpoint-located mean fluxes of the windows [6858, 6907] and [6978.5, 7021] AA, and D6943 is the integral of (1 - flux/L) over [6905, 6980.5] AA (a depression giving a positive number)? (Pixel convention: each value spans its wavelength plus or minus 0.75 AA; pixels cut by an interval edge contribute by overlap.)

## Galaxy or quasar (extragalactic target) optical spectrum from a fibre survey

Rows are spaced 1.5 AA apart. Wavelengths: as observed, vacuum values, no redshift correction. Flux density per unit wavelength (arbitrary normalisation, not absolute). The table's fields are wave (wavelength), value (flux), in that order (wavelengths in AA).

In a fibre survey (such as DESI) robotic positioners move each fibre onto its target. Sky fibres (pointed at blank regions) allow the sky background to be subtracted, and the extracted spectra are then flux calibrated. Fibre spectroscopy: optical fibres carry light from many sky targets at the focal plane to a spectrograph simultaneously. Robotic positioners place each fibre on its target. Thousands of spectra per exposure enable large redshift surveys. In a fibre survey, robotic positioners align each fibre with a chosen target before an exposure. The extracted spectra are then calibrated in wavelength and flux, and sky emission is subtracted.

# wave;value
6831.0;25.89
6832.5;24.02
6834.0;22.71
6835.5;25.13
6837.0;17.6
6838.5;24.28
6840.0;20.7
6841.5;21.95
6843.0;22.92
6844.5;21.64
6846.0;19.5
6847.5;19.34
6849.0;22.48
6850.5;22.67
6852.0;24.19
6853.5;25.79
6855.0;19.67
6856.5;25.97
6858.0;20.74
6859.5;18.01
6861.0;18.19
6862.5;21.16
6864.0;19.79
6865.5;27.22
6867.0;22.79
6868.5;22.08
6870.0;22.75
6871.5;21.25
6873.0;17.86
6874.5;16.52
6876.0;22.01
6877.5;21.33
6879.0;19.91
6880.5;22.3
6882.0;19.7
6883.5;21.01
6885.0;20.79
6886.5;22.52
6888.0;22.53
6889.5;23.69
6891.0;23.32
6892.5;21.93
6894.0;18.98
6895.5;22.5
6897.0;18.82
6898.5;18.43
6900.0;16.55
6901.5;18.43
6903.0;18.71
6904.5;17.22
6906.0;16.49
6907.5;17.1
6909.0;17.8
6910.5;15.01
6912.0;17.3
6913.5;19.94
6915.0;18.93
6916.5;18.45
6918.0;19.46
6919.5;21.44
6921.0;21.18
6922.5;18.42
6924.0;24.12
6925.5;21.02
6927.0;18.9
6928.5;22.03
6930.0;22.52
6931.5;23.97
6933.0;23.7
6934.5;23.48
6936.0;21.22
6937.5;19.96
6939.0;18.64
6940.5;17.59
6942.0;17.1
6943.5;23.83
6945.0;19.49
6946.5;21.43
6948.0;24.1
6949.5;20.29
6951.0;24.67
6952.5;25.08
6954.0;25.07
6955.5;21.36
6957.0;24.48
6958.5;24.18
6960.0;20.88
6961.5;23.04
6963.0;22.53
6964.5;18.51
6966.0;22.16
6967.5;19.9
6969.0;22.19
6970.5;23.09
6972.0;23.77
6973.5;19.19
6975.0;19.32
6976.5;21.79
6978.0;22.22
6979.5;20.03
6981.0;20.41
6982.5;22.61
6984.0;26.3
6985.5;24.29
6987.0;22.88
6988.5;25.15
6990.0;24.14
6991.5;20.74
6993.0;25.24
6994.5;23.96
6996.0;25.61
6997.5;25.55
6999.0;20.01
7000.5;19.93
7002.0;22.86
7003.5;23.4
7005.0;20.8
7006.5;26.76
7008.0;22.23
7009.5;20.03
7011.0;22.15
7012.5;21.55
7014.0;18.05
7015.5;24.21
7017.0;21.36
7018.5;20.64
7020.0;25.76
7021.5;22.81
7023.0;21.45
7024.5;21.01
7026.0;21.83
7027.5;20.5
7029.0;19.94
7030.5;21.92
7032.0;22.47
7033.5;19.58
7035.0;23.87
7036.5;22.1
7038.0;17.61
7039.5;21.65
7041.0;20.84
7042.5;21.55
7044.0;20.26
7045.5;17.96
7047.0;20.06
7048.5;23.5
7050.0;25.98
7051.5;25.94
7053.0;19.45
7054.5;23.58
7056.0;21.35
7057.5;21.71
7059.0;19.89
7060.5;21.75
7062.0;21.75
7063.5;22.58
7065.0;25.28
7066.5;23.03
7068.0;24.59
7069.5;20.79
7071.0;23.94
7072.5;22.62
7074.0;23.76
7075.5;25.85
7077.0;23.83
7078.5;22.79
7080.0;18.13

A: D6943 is 2.4 AA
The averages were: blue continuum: 20.4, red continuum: 22.7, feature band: 21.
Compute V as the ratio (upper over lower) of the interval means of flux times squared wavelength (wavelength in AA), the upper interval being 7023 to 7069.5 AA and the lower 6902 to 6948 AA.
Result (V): 1.1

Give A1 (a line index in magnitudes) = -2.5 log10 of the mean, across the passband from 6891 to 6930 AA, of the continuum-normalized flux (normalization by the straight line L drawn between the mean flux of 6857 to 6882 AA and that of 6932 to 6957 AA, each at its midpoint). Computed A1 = 0.11 mag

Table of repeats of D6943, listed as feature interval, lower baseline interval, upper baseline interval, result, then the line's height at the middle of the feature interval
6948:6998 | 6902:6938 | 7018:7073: -4.8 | 20.8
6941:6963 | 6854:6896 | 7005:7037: -0.8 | 21.6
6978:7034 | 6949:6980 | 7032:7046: -2.7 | 21.4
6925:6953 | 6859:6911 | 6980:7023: -0.1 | 21.4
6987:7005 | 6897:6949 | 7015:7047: -2.0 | 20.8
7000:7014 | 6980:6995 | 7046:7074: 0.8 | 23.3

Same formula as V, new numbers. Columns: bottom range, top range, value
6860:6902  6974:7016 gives 1.12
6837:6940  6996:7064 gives 1.10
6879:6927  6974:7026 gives 1.17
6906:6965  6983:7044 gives 1.09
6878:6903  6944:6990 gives 1.11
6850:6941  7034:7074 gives 1.12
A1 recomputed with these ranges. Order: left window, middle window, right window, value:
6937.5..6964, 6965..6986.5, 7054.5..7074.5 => 0.006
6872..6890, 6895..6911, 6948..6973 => 0.189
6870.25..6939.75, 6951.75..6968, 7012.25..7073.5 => -0.083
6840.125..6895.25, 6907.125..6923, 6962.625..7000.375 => 0.172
